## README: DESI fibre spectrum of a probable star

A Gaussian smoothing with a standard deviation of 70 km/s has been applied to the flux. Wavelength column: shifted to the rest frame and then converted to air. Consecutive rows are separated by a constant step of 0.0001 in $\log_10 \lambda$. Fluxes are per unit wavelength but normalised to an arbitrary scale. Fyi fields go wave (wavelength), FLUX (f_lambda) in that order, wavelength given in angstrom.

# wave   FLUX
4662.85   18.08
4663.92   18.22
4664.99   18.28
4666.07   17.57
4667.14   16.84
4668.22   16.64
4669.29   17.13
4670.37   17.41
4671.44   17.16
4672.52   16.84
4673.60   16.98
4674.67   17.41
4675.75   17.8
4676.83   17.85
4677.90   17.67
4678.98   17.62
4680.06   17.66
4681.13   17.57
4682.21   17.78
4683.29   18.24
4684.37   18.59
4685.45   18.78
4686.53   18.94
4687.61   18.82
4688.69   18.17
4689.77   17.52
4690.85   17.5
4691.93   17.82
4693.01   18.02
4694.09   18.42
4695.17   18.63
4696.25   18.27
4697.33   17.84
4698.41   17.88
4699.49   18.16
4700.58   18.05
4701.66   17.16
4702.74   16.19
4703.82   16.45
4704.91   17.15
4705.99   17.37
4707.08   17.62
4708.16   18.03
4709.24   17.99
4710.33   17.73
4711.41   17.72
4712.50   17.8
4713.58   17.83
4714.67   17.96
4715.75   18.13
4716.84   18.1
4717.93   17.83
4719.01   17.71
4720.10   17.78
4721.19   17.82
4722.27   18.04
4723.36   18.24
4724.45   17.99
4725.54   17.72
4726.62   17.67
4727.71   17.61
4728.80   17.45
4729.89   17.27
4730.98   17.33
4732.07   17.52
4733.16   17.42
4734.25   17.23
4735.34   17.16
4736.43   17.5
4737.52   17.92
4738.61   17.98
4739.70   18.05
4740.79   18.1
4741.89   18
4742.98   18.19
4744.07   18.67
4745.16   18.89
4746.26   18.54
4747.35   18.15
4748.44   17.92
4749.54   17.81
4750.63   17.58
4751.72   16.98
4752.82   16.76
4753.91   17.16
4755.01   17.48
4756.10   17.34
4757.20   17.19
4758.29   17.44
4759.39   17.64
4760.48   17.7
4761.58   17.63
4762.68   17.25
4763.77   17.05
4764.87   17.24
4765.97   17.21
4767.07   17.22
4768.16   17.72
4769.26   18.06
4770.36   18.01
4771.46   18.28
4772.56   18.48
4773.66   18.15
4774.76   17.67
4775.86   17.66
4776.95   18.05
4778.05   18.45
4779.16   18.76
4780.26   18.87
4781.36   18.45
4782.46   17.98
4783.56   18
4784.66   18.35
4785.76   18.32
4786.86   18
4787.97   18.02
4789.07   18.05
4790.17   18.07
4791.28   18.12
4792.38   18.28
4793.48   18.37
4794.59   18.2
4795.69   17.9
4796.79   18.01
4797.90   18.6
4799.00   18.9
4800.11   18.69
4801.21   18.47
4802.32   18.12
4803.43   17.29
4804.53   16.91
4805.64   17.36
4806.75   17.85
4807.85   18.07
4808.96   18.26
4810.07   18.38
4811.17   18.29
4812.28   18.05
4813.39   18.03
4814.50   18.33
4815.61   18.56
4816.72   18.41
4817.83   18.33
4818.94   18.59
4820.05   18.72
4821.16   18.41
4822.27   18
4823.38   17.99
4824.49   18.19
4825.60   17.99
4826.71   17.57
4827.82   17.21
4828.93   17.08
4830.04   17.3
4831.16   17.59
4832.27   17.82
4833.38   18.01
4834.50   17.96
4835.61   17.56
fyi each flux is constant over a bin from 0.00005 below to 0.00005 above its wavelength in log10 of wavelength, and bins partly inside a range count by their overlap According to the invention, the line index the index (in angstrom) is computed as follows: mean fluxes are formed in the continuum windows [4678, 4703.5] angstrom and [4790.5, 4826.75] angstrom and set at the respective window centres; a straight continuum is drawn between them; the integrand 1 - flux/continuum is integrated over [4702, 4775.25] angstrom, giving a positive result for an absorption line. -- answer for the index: 1.48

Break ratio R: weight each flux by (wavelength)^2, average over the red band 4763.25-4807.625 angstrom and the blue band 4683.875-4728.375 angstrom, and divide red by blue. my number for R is 1.04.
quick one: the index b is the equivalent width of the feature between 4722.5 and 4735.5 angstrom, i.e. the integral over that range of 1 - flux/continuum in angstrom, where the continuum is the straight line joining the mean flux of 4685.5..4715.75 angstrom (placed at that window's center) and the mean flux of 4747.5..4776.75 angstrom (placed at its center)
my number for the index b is 0.1 angstrom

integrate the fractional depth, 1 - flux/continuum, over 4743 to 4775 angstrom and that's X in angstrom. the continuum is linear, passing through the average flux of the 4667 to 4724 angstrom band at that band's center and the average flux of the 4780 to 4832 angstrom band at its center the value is 0.4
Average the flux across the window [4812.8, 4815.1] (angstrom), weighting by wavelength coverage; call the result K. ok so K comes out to 18.1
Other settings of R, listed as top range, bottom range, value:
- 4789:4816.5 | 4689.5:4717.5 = 1.07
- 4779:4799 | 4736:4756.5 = 1.04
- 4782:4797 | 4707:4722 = 1.05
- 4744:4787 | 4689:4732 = 1.03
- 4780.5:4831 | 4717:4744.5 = 1.05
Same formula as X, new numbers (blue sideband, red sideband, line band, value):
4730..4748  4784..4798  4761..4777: 0.31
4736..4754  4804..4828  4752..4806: 0.30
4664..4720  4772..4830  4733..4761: 0.33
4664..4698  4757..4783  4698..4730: 0.24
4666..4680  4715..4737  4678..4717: -0.88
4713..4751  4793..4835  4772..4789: -0.23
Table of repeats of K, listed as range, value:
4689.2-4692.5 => 17.6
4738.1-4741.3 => 18.1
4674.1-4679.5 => 17.7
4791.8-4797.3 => 18.2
